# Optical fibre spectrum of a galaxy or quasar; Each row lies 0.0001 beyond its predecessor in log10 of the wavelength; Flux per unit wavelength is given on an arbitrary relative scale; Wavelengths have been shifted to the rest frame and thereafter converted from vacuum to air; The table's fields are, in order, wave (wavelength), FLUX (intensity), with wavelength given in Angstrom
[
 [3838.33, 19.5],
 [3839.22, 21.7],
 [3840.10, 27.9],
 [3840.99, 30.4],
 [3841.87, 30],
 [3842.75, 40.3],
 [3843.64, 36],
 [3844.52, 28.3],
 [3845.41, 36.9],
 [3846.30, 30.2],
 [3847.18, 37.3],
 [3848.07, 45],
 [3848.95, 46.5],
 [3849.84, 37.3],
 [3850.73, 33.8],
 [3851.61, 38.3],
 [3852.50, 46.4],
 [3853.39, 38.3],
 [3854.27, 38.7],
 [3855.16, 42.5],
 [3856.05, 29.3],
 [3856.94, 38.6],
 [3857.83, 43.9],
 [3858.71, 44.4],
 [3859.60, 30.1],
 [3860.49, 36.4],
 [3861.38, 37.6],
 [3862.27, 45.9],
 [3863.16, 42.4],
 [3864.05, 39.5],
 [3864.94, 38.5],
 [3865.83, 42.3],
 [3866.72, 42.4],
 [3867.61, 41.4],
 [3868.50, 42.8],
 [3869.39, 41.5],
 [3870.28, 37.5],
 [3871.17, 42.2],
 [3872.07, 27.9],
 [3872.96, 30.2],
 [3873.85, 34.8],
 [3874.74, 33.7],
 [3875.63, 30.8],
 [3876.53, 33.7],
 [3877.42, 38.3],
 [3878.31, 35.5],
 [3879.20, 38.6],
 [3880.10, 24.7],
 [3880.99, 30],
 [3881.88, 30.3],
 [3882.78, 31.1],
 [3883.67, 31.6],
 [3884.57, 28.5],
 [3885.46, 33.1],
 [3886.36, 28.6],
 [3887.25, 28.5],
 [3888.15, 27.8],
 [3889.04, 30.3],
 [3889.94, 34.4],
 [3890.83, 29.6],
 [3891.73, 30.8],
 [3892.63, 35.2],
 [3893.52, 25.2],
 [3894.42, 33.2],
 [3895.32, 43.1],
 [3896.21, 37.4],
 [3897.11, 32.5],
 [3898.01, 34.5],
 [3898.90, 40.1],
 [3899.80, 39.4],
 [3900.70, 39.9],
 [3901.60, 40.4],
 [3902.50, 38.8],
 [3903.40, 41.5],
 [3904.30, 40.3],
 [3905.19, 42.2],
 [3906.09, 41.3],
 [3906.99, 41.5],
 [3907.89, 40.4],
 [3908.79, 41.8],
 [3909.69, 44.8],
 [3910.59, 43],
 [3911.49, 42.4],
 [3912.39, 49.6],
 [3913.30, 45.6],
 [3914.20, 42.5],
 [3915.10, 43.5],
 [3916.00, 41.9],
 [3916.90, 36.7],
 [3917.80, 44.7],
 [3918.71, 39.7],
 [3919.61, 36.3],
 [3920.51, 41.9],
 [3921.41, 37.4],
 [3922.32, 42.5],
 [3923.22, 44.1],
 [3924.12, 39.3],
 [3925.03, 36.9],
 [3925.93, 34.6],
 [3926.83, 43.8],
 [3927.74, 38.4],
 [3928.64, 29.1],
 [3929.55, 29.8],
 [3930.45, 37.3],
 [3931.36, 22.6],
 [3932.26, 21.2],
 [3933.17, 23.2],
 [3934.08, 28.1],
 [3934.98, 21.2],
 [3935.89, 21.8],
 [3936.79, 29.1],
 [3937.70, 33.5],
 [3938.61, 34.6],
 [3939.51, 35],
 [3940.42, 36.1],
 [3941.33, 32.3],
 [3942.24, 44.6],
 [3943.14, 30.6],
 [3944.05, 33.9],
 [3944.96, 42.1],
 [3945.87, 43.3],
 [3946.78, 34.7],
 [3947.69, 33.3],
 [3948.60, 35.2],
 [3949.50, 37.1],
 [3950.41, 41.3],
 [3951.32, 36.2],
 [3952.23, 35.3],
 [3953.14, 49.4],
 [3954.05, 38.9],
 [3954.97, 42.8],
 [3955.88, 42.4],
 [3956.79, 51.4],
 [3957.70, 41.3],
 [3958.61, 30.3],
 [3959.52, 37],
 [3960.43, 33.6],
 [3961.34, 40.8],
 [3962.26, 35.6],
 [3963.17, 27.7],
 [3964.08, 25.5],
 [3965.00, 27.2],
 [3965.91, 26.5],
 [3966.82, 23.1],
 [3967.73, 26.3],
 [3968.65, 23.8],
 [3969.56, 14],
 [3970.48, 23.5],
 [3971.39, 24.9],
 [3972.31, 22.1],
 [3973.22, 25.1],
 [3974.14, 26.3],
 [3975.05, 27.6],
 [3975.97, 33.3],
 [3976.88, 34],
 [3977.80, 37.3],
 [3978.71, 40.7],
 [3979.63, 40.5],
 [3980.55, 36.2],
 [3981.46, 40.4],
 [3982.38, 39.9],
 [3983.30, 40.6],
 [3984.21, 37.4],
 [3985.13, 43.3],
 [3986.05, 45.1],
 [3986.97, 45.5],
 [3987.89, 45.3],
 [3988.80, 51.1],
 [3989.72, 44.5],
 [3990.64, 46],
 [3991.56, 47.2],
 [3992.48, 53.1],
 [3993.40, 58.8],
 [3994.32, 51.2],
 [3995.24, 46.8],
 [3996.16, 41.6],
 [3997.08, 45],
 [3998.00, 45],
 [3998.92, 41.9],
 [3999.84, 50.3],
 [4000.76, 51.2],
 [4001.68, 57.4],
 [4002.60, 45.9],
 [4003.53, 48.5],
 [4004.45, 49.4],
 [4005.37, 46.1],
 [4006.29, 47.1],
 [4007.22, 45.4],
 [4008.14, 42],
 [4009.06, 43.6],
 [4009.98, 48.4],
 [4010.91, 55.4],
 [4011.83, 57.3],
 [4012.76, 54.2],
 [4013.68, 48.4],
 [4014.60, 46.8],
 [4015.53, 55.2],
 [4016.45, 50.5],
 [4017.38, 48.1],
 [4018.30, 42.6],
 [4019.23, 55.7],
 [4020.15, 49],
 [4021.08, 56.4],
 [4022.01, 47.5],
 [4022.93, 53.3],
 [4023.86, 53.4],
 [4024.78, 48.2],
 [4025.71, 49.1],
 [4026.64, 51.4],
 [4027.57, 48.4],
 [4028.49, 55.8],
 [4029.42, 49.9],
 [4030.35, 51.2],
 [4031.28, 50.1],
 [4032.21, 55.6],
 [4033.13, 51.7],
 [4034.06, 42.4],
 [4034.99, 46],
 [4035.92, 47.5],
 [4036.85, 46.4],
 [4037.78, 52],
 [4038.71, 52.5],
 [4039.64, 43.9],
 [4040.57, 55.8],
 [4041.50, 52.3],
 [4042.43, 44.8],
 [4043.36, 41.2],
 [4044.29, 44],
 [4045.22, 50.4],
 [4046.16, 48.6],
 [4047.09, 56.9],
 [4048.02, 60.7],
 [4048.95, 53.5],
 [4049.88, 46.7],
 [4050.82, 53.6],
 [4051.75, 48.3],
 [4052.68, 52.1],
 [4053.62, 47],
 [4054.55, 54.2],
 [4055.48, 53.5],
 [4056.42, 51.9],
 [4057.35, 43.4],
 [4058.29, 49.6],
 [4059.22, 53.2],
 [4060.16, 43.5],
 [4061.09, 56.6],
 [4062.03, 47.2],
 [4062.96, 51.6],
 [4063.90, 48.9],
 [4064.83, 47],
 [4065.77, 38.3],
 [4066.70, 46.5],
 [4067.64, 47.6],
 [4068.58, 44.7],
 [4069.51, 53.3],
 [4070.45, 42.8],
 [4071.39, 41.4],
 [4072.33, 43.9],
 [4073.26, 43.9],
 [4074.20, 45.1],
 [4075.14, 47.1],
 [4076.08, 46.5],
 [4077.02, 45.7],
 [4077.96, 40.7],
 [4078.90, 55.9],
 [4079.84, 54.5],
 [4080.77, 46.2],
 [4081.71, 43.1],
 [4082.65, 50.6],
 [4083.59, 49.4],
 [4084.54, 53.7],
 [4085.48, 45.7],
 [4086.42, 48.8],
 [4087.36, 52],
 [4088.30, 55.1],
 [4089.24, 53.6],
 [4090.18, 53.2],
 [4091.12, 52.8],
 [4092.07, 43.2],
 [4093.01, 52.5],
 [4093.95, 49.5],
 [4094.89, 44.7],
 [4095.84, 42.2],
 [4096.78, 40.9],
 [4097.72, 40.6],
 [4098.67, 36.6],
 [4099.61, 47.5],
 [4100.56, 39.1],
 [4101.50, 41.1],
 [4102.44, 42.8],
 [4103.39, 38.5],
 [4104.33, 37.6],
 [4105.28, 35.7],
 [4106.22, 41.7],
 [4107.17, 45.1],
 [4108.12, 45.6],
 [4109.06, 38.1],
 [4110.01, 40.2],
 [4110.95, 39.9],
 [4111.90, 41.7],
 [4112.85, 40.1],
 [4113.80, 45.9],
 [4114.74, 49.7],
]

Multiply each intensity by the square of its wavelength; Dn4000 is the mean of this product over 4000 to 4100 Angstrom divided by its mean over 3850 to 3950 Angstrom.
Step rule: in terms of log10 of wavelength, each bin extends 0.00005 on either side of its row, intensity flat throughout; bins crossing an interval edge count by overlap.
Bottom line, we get 1.4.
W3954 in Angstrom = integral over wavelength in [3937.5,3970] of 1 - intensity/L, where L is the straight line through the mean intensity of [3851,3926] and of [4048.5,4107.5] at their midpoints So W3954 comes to 4.7 Angstrom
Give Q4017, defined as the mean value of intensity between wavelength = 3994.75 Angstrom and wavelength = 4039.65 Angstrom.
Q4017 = 49.3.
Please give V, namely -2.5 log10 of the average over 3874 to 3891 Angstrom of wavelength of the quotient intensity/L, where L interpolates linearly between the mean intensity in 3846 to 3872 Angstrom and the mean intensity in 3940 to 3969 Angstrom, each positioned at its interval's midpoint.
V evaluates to 0.22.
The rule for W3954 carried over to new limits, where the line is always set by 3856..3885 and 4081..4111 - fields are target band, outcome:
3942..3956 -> 0.3 Angstrom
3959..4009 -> 2.2 Angstrom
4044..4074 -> -3.6 Angstrom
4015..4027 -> -2.4 Angstrom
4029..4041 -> -1.9 Angstrom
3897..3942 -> 1.1 Angstrom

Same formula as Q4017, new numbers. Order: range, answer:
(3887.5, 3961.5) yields 37.1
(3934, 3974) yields 33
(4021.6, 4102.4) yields 48.5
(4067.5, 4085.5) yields 47.1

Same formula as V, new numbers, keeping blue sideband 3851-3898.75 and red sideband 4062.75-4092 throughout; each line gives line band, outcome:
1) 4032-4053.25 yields -0.09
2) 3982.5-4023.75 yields -0.11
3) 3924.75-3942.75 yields 0.23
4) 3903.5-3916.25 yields -0.14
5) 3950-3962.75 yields 0.02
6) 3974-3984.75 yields 0.15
